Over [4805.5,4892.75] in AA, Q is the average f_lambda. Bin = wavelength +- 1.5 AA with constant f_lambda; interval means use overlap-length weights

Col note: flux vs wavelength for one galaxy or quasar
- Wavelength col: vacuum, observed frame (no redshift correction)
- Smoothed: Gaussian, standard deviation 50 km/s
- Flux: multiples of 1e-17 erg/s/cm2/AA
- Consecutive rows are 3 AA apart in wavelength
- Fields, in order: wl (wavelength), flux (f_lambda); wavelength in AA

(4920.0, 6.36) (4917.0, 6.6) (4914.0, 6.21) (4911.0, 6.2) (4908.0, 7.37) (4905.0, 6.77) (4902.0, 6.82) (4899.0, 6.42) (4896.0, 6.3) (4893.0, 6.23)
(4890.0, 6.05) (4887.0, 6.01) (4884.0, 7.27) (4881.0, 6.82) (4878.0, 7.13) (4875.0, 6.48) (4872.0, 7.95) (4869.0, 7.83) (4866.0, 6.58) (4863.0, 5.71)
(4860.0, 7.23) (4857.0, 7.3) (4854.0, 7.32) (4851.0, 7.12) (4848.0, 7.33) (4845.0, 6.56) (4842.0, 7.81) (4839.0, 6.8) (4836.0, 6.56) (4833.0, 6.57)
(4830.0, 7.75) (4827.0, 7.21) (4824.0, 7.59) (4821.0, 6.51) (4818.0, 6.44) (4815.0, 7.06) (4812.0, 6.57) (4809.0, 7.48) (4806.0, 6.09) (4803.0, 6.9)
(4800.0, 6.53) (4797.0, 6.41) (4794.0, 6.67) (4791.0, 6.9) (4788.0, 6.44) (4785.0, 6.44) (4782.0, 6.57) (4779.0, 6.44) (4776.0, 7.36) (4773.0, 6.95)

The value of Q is 6.94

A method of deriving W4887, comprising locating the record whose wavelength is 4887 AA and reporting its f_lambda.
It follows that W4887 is 6.01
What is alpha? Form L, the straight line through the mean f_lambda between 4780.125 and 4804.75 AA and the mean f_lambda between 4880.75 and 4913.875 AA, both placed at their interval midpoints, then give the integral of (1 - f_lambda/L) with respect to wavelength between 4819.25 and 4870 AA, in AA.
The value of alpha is -3.6 AA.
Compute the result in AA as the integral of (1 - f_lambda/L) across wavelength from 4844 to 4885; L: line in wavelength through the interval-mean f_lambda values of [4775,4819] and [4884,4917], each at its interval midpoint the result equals -3.1 AA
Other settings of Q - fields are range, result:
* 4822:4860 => 7.15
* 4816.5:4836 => 6.98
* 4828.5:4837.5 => 6.96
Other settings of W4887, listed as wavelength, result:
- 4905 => 6.77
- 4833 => 6.57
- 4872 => 7.95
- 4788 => 6.44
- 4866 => 6.58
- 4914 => 6.21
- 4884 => 7.27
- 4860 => 7.23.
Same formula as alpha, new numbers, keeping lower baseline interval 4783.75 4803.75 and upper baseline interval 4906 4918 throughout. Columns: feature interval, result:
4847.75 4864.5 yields -0.9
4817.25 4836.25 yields -1.1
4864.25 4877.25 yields -1.1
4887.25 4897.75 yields 0.7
